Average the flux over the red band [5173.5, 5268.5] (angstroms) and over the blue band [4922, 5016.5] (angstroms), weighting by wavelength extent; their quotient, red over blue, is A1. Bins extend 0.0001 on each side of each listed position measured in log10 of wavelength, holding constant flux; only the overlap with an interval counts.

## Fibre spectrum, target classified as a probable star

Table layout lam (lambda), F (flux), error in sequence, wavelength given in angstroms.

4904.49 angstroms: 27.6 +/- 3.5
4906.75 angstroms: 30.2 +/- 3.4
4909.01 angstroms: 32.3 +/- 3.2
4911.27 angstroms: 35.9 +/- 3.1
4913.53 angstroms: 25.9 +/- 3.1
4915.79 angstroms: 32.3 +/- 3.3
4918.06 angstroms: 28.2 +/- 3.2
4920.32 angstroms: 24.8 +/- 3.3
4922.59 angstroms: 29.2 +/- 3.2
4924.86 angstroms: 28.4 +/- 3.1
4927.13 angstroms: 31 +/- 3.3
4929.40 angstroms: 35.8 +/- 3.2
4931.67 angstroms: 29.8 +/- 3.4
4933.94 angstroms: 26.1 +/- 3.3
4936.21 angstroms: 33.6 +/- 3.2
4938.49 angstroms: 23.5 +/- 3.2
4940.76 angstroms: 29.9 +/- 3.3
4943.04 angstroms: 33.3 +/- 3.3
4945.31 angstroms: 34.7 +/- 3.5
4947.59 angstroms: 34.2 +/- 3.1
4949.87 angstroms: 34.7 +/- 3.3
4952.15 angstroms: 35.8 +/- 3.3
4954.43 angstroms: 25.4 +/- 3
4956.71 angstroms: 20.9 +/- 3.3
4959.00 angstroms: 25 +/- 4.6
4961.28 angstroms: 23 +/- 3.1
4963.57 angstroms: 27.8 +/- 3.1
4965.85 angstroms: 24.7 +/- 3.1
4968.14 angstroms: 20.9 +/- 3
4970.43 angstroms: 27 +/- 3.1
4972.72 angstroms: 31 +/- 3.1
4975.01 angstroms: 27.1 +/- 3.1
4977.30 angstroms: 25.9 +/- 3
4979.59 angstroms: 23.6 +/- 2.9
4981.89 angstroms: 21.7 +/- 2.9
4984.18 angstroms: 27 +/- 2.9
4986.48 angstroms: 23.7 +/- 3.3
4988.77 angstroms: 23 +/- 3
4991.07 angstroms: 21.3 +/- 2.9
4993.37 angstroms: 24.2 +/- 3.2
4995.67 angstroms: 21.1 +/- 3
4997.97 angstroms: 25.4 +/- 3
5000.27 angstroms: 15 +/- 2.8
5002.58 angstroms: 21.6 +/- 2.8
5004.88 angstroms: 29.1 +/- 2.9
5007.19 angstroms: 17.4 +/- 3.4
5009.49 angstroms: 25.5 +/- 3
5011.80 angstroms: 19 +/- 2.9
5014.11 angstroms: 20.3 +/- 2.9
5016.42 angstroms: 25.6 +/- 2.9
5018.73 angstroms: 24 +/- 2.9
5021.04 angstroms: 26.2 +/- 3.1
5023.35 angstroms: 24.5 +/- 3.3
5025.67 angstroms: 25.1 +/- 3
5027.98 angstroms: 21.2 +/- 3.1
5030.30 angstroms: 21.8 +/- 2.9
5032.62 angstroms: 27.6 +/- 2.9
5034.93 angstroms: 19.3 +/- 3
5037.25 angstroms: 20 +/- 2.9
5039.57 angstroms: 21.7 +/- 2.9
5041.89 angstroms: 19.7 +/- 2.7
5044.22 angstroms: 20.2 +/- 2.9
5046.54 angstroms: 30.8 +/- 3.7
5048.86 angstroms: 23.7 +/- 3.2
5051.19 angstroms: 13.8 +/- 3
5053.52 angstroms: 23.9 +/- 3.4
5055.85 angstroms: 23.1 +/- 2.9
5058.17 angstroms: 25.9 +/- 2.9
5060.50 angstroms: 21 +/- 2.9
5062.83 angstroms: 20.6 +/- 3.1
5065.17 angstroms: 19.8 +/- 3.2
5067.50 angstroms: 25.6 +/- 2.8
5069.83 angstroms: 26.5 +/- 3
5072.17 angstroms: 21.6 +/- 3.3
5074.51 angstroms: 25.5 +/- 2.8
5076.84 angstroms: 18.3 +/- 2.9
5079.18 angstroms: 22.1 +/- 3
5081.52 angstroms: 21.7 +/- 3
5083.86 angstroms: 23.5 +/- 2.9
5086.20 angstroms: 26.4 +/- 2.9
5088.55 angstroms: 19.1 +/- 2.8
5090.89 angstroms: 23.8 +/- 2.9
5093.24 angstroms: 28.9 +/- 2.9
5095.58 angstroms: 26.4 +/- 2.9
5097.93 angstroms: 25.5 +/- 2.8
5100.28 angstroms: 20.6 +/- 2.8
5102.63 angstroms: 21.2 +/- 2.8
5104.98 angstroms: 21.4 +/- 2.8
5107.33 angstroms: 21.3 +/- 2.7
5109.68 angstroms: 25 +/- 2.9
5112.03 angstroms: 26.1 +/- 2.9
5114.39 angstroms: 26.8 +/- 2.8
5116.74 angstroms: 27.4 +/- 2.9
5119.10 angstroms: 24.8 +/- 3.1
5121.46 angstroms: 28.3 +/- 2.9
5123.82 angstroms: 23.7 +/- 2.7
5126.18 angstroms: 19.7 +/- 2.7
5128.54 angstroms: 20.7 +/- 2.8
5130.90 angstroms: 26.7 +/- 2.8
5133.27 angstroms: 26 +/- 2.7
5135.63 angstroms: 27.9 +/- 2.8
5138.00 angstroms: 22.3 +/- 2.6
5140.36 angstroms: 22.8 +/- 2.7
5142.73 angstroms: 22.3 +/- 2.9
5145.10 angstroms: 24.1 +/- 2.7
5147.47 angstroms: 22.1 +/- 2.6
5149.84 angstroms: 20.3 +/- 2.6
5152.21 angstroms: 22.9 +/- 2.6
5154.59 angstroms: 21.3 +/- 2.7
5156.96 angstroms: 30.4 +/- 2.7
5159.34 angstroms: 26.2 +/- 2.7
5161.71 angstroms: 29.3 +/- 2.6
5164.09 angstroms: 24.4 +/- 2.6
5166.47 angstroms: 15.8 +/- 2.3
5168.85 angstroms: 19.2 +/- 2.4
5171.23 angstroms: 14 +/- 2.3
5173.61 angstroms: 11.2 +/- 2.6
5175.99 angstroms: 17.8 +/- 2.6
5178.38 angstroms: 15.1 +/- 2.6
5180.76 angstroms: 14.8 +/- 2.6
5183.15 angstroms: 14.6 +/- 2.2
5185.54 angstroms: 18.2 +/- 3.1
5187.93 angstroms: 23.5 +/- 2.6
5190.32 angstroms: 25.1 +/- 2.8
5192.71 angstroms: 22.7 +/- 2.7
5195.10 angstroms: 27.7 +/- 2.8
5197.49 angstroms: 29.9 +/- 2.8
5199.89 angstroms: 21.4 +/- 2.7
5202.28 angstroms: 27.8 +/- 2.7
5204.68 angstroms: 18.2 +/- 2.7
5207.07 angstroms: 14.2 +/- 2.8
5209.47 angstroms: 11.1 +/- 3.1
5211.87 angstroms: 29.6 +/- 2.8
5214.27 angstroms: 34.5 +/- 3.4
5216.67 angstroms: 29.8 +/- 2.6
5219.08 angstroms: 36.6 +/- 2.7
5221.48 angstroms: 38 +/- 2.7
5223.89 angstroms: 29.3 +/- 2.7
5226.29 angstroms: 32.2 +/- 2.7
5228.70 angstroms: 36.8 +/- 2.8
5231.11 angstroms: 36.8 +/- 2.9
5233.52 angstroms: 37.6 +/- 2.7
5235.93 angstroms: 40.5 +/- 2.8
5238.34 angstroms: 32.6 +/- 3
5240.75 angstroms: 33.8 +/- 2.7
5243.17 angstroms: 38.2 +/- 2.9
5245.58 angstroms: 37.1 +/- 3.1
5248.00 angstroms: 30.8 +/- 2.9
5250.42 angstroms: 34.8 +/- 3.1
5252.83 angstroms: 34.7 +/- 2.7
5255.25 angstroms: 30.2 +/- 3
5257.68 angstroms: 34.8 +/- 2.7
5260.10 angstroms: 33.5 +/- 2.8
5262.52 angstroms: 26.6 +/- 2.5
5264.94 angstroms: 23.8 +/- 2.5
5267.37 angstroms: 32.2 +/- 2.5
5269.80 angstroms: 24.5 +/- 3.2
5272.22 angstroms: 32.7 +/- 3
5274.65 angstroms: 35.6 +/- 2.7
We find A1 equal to 1.1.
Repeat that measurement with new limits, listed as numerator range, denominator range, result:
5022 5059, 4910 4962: 0.76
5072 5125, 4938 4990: 0.88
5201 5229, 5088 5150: 1.16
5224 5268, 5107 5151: 1.39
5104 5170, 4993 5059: 1.06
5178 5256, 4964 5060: 1.23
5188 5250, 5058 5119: 1.28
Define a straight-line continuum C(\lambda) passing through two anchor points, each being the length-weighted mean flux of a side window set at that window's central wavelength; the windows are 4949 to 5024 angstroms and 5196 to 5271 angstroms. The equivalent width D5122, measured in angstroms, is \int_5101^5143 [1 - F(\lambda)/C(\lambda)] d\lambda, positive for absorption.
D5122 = 5.6 angstroms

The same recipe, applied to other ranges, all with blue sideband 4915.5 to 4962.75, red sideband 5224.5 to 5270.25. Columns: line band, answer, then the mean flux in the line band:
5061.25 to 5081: 5.5 angstroms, 22.4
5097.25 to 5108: 3.3 angstroms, 21.9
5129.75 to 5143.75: 3.2 angstroms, 24.7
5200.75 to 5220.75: 4.5 angstroms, 25.5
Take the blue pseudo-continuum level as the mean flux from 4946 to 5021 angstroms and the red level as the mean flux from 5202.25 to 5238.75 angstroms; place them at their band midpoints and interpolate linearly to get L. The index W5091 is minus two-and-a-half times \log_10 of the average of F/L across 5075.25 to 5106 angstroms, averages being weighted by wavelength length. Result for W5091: 0.19 mag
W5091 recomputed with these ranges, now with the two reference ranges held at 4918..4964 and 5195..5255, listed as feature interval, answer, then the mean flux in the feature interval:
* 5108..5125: 0.17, 25.9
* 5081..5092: 0.30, 23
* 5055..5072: 0.28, 23.1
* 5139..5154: 0.34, 22.4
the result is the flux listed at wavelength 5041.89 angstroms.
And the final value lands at 19.7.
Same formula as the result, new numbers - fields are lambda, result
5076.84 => 18.3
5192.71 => 22.7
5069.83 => 26.5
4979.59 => 23.6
